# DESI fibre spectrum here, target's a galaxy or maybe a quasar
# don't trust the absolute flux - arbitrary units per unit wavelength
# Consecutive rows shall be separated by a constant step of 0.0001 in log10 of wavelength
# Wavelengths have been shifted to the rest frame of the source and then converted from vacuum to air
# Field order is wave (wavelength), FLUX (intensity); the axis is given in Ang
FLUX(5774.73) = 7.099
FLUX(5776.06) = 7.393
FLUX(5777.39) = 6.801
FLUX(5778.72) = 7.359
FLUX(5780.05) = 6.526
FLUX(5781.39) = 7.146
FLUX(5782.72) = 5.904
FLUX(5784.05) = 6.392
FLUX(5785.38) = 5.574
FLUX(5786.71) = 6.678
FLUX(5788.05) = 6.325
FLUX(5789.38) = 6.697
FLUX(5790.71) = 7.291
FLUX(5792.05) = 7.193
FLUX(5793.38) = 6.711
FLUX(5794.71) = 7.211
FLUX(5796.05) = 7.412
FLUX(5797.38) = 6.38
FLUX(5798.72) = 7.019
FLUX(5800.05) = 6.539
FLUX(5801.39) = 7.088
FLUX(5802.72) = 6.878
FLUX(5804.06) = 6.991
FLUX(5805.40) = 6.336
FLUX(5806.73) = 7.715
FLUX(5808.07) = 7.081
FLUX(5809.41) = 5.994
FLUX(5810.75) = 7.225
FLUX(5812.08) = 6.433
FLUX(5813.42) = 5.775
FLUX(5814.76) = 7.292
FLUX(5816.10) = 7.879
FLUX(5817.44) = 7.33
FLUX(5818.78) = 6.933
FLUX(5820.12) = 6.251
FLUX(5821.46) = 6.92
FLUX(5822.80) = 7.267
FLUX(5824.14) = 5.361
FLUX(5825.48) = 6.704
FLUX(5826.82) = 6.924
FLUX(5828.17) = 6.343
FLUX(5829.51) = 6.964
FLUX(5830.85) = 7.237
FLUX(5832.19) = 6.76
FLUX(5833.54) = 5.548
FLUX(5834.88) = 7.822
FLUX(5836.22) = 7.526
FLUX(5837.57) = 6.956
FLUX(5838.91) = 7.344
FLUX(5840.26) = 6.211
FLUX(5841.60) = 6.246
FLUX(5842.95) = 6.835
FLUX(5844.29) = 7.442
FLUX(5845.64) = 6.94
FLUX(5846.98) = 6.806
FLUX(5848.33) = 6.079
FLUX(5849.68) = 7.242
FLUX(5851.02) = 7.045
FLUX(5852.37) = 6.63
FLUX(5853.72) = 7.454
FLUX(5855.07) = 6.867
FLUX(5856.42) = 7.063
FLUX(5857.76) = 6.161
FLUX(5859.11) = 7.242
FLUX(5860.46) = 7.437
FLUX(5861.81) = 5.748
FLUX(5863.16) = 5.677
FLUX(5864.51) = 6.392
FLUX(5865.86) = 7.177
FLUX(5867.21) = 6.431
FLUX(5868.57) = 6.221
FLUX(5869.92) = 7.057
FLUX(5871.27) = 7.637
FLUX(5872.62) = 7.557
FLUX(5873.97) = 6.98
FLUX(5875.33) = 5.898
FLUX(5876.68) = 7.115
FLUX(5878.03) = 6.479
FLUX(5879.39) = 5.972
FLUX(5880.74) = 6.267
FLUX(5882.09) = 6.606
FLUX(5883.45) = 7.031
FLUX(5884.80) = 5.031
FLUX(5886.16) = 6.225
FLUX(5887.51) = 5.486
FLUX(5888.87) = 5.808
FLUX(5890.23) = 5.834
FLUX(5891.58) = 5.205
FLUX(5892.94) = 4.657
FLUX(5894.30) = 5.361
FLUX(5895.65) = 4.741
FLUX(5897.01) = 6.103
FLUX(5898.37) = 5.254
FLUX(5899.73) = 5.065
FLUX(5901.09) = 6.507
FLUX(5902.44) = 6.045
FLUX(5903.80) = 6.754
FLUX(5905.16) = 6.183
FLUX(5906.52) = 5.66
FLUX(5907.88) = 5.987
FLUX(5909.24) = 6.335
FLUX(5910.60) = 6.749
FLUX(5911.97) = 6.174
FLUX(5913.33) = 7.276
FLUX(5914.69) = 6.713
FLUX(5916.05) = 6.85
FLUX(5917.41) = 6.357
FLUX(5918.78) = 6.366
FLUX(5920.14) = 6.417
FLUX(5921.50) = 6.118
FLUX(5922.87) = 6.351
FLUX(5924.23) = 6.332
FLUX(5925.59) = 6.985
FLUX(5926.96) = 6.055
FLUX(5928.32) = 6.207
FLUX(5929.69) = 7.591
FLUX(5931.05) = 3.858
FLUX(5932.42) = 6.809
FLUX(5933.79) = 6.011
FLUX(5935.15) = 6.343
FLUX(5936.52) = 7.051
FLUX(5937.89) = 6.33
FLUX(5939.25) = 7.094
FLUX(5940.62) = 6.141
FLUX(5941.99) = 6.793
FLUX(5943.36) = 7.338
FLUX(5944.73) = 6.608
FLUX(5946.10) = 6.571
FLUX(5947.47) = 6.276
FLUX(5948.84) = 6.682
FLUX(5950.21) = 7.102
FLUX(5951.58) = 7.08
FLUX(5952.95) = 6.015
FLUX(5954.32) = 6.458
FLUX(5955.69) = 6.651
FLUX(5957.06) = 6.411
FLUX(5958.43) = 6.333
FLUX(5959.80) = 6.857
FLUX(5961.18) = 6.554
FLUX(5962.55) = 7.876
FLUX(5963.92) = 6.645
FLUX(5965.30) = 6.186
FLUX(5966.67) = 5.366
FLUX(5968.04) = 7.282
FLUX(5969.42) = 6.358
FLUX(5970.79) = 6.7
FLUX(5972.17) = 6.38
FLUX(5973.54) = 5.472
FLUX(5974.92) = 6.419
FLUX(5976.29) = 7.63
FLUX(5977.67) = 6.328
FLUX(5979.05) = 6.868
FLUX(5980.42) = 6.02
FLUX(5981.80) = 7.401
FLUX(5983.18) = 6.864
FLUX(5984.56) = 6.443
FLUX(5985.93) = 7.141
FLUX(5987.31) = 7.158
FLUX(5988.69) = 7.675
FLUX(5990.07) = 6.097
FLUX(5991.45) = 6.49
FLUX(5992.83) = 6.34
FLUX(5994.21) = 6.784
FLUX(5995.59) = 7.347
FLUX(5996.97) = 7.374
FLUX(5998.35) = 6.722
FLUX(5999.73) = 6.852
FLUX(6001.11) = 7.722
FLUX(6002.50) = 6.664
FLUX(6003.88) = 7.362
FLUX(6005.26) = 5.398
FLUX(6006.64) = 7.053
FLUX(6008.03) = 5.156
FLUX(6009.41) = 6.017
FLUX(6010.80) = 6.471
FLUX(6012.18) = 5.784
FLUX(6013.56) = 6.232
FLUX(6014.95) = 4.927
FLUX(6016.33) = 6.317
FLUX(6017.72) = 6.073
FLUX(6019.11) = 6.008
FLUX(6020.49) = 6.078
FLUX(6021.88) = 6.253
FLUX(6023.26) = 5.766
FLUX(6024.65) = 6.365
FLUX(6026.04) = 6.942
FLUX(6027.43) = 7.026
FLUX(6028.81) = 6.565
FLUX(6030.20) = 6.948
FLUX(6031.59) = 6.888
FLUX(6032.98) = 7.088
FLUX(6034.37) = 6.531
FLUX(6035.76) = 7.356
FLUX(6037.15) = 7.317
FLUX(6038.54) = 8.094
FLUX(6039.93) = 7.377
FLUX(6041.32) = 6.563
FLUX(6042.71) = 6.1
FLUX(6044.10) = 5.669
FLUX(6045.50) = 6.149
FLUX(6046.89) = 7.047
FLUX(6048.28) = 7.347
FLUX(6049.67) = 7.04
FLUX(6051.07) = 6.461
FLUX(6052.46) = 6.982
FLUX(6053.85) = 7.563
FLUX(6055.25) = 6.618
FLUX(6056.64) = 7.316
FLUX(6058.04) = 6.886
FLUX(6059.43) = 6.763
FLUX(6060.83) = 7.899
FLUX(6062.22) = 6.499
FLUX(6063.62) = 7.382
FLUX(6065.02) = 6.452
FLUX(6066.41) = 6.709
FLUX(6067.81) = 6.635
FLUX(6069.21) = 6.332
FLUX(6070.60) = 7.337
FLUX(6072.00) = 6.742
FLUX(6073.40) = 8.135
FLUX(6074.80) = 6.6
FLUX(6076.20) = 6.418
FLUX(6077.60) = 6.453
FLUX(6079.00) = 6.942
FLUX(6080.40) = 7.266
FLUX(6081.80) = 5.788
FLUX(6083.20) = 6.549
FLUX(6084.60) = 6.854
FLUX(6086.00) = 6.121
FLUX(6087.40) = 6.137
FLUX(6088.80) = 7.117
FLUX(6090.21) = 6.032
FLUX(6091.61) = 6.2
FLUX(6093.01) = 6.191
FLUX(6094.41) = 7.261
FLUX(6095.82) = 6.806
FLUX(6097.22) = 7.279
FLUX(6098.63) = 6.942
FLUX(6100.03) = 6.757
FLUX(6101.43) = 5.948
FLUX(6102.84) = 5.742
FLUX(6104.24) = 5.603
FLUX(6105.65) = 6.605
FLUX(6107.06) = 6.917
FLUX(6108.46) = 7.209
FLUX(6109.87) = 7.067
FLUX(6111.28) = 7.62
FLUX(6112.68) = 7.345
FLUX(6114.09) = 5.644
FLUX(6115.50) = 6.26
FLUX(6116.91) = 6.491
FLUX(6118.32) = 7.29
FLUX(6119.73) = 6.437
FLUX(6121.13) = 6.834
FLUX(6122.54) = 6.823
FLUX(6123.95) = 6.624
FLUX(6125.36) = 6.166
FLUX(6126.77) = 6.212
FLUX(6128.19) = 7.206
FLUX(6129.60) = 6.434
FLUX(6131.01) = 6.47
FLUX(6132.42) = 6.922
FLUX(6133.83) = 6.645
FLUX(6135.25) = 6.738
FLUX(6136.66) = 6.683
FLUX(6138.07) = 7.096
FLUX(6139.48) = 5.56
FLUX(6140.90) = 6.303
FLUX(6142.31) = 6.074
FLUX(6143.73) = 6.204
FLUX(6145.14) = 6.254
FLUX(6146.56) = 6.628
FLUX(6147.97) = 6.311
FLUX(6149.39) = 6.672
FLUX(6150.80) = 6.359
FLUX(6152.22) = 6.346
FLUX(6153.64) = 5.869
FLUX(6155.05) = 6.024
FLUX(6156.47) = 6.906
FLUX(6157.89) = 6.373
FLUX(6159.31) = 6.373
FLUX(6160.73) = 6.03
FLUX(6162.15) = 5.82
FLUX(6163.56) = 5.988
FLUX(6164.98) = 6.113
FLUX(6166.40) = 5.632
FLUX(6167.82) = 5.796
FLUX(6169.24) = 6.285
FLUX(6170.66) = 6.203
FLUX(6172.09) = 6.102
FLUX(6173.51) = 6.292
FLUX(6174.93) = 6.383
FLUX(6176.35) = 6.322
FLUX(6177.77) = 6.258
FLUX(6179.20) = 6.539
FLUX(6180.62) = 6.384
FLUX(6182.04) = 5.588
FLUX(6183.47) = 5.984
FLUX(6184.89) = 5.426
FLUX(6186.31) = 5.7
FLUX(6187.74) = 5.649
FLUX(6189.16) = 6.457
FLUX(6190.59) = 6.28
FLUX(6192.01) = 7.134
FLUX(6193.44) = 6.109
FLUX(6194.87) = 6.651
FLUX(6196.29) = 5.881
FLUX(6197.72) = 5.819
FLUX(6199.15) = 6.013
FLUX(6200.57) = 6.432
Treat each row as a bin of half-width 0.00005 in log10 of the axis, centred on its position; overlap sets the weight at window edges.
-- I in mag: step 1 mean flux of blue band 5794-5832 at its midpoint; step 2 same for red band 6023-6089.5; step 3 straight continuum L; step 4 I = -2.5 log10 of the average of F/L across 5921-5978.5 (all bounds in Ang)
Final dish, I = 0.05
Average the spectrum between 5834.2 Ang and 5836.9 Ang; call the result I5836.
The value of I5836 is 7.67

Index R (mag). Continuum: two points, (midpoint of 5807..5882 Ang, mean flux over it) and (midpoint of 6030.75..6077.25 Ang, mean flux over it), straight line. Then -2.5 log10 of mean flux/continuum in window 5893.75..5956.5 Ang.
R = 0.08 mag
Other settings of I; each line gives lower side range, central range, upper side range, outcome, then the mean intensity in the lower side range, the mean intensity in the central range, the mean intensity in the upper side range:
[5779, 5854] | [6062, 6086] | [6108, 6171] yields -0.04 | 6.8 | 6.76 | 6.45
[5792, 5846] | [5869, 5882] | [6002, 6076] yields 0.01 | 6.85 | 6.76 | 6.67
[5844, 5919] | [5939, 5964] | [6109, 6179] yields -0.05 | 6.37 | 6.7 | 6.42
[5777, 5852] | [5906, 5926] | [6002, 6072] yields 0.05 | 6.8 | 6.44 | 6.64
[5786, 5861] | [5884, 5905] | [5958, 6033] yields 0.19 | 6.86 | 5.63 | 6.56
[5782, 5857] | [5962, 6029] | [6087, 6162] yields 0.02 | 6.81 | 6.54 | 6.52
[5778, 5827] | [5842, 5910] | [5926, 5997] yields 0.06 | 6.78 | 6.35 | 6.61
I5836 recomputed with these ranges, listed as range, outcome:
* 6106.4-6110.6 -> 7.07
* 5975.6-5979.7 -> 6.94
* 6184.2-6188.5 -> 5.61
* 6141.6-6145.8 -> 6.18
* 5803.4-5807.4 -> 7.02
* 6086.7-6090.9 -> 6.42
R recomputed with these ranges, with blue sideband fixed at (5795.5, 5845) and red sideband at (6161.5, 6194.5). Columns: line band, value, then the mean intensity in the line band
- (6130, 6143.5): -0.05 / 6.49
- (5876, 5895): 0.13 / 5.93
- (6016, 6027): 0.03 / 6.24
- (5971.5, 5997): -0.04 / 6.73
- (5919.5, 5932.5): 0.06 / 6.25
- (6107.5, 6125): -0.09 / 6.8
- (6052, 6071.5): -0.10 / 6.95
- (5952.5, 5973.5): 0.01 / 6.51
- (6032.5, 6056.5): -0.09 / 6.91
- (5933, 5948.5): 0.00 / 6.6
